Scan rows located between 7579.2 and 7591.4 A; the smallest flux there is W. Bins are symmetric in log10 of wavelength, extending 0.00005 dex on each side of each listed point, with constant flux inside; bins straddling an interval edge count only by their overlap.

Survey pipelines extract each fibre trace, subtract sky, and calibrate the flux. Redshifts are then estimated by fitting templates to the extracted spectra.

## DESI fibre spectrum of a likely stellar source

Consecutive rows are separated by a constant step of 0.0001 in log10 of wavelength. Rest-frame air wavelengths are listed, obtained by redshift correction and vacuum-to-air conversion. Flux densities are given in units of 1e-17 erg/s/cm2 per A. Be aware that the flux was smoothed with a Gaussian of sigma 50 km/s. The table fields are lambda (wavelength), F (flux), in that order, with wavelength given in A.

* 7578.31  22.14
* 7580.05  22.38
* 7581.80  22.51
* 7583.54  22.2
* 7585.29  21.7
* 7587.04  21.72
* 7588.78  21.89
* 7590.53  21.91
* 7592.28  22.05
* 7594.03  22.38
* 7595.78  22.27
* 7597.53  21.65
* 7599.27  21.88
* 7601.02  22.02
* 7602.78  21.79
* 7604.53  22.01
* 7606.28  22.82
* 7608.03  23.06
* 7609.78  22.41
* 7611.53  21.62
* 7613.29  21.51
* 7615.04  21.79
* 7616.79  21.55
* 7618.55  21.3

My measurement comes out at 21.7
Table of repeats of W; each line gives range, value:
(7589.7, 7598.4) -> 21.65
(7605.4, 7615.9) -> 21.51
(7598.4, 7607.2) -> 21.79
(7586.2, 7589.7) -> 21.72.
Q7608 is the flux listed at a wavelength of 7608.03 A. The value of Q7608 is 23.06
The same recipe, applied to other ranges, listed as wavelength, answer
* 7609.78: 22.41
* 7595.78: 22.27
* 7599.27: 21.88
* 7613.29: 21.51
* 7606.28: 22.82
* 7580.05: 22.38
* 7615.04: 21.79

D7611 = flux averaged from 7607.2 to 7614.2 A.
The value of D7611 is 22.1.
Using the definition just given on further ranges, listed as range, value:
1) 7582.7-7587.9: 21.8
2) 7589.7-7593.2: 22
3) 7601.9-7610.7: 22.4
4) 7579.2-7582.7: 22.5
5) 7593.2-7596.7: 22.3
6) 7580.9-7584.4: 22.4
